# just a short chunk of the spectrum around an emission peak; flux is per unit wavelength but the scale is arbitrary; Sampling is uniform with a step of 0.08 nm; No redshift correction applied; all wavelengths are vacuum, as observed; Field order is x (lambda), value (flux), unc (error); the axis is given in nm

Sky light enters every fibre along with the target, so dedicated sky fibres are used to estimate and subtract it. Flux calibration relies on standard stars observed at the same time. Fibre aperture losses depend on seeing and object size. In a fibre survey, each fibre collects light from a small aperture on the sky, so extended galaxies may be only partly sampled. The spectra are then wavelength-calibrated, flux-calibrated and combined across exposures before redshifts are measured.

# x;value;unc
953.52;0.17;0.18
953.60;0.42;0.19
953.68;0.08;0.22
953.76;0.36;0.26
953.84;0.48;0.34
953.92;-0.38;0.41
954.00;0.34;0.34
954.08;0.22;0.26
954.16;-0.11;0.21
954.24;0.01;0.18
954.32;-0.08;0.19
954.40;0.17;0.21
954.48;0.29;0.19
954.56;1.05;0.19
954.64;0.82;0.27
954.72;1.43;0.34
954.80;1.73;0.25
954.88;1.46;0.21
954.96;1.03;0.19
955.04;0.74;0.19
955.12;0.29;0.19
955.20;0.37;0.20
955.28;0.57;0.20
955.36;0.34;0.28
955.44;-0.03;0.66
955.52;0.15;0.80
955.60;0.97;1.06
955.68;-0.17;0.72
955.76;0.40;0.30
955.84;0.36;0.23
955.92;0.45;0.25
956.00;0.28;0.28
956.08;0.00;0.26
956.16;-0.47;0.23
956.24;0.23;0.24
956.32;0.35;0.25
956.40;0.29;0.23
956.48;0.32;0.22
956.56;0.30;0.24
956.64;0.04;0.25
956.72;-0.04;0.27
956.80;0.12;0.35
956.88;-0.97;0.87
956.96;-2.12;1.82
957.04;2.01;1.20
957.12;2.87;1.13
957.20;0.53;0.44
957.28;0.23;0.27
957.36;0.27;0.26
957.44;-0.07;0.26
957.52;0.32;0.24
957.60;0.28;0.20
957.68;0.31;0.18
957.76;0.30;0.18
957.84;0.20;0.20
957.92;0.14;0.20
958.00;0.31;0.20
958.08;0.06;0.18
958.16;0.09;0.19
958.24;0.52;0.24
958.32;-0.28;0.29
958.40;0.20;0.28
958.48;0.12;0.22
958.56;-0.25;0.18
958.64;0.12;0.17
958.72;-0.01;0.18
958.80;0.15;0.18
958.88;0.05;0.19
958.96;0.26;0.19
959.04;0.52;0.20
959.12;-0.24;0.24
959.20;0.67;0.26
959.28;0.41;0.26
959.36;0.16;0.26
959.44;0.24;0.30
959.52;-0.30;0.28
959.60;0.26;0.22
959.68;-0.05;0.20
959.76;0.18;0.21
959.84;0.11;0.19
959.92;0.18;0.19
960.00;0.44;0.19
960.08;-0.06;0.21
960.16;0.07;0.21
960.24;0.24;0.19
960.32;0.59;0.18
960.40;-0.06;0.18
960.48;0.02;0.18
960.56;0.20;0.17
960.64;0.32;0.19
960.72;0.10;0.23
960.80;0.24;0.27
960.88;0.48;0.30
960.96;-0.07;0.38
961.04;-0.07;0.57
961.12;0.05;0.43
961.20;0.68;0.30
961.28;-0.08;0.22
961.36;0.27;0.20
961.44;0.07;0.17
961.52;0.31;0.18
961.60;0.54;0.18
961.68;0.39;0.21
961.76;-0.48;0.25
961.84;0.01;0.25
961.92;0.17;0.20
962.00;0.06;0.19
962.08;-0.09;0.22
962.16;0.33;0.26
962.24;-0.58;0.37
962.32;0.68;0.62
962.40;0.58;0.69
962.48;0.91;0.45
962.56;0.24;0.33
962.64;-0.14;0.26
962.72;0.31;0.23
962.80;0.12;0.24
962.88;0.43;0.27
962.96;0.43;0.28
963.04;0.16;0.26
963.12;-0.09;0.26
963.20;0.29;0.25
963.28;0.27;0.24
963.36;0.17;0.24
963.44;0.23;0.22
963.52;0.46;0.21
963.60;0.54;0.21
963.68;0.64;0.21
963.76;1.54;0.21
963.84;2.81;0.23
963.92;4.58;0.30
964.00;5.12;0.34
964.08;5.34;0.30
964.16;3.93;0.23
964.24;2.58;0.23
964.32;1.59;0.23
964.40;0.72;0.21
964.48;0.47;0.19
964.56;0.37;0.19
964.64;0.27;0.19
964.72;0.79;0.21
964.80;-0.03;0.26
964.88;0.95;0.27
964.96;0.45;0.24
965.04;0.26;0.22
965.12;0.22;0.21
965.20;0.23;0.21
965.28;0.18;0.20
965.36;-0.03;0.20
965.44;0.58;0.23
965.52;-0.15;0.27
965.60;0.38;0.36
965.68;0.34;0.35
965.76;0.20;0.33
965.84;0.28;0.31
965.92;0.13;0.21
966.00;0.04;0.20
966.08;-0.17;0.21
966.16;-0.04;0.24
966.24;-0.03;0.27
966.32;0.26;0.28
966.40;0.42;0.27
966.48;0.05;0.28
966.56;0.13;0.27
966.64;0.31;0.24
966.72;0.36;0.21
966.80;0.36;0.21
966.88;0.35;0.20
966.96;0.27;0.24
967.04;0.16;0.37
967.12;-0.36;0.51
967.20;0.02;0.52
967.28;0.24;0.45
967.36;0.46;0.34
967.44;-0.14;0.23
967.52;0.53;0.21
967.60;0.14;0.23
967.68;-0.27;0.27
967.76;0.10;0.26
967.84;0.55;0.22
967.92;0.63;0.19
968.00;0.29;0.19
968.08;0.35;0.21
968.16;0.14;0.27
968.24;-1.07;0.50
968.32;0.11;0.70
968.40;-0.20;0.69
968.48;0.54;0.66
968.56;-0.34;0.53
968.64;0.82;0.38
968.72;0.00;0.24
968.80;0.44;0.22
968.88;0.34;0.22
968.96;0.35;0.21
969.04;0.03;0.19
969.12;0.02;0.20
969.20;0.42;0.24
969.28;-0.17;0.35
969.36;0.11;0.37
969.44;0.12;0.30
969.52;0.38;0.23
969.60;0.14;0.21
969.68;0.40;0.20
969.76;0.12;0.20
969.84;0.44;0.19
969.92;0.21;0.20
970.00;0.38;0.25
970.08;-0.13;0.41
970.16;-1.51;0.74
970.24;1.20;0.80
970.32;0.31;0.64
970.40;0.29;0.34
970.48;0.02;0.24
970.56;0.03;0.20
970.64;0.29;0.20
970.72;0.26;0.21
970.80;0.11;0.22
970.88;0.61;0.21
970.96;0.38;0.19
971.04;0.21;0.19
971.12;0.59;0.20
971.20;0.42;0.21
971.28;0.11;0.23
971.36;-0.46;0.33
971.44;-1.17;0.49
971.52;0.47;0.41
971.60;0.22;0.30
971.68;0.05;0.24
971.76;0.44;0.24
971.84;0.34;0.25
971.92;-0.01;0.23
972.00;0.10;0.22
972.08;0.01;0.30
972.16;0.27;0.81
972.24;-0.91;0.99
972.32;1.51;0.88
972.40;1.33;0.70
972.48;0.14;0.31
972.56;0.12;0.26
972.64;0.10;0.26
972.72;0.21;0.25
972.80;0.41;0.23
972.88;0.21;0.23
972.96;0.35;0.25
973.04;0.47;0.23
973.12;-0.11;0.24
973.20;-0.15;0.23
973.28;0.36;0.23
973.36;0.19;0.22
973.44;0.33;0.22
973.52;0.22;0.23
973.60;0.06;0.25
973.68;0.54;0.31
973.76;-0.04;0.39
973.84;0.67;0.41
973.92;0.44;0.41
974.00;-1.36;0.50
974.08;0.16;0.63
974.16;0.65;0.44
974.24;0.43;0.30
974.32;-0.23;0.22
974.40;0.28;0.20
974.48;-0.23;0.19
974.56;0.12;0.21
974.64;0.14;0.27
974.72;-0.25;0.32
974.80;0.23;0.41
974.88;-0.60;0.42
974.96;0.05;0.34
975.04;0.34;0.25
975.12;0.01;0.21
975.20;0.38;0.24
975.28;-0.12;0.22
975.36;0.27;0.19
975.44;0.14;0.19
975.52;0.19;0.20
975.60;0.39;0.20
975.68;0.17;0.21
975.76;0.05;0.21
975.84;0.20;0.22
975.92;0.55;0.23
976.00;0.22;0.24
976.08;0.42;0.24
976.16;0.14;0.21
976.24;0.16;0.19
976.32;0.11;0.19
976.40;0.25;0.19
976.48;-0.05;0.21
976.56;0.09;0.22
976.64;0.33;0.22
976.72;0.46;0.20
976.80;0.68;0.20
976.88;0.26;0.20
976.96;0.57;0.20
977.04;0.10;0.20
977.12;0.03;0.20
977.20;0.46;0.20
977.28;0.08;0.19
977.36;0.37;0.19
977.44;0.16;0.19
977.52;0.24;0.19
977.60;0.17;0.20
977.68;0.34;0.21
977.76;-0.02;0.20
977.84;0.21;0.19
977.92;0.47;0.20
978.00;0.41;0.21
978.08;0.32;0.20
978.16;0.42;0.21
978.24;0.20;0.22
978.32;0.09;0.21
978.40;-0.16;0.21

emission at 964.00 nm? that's [O III] 5007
